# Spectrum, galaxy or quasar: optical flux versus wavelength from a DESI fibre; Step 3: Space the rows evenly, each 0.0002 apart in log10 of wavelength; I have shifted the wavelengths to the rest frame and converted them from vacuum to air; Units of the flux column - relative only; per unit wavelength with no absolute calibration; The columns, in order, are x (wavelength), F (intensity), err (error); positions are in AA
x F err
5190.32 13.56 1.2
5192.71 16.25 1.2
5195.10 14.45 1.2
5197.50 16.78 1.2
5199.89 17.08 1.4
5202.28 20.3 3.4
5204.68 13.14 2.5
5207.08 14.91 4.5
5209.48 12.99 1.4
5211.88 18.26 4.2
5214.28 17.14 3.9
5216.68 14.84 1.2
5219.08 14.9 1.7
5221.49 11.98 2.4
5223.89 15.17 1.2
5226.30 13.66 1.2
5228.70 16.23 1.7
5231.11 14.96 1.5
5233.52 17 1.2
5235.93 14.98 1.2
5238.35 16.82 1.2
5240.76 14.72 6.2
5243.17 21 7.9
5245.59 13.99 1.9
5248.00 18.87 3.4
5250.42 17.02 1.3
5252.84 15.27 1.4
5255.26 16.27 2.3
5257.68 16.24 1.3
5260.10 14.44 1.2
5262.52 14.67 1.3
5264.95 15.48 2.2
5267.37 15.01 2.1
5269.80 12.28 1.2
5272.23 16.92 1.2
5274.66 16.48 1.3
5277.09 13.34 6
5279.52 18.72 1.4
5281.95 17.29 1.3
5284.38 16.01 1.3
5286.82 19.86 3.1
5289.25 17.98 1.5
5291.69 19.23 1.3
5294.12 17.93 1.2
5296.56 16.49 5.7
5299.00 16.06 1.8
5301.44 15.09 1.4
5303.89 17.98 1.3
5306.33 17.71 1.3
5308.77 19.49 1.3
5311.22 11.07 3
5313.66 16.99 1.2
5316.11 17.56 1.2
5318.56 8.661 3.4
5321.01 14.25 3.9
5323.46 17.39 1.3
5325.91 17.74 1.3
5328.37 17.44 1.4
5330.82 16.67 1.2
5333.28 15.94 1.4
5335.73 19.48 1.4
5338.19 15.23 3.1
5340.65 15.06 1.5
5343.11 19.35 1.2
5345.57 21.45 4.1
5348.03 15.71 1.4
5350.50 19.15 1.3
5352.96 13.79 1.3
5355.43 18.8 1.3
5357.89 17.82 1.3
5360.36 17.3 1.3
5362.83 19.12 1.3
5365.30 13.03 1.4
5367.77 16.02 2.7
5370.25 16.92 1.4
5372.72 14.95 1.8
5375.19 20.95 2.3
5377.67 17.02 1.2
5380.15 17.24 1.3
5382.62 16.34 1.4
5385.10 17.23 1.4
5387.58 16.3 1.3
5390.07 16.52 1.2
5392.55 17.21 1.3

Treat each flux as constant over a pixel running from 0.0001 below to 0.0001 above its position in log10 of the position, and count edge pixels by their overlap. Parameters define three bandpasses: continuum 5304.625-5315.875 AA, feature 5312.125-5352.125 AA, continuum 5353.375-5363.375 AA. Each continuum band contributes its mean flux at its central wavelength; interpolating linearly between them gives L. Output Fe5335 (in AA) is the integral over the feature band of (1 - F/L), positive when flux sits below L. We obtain 1.0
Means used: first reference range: 16.5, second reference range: 17.8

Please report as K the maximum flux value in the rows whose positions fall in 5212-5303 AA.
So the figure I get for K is 21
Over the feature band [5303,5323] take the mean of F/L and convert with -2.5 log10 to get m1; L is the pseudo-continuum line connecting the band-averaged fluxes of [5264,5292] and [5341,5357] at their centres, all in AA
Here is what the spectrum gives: 0.11 mag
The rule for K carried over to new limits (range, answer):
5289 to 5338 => 19.49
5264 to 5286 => 18.72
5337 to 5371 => 21.45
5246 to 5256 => 18.87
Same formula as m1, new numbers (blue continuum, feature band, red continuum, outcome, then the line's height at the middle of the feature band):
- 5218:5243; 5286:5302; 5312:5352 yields -0.09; 16.2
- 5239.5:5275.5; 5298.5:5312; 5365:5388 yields -0.01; 16.2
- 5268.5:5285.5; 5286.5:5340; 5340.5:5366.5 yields 0.00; 16.6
